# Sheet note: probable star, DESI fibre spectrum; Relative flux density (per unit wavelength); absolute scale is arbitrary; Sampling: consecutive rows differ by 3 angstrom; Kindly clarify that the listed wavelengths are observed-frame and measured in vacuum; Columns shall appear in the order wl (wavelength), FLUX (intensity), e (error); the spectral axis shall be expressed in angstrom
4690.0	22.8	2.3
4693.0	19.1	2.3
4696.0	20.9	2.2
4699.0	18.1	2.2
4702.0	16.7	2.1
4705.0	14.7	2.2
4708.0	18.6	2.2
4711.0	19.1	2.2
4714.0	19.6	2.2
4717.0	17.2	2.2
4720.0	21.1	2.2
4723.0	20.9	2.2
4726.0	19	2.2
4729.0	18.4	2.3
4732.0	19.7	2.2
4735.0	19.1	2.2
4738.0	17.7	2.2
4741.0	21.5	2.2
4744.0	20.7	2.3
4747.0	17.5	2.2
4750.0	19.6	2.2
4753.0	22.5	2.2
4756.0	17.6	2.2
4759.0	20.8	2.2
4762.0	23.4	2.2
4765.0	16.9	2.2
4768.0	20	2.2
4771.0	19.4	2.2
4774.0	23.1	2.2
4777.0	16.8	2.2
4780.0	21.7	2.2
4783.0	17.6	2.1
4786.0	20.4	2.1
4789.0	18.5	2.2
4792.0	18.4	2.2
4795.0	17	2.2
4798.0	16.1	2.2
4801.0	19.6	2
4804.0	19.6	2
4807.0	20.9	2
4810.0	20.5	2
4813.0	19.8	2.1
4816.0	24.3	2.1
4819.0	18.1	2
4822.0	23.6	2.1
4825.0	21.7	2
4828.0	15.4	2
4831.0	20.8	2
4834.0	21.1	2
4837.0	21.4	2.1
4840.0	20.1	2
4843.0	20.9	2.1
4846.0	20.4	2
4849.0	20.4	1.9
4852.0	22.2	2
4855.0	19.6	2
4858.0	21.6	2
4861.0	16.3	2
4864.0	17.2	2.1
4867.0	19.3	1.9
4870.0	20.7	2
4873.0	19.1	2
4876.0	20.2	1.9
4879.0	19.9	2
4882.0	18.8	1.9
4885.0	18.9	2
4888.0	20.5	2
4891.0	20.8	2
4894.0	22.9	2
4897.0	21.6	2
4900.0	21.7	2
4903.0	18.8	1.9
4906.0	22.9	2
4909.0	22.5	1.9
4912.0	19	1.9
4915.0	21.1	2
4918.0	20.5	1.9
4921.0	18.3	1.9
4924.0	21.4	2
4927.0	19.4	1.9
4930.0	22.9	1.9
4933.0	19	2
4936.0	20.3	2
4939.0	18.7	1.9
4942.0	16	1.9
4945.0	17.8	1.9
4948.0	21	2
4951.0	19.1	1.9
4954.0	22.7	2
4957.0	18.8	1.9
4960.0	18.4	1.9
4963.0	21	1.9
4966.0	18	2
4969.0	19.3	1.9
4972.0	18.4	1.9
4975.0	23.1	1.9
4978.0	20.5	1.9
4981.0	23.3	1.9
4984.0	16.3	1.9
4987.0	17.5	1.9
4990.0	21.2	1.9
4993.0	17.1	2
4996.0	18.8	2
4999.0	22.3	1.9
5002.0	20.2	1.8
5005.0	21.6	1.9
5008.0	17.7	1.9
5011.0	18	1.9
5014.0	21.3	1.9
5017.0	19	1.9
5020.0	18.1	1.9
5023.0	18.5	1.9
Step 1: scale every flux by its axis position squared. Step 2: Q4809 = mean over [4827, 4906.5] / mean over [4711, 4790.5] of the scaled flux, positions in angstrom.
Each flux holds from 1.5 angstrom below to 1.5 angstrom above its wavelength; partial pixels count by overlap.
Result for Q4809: 1.08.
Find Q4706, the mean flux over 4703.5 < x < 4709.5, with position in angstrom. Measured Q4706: 16.7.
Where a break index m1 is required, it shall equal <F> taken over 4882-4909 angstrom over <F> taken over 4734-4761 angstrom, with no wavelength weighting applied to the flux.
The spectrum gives 1.06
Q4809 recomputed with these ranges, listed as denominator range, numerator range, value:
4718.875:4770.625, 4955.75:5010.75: 1.09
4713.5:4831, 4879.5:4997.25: 1.09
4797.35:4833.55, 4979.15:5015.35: 1.05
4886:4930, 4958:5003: 0.97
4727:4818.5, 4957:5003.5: 1.09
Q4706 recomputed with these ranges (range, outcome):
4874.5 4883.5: 19.6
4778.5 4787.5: 19.9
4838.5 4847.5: 20.5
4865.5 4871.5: 20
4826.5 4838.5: 19.7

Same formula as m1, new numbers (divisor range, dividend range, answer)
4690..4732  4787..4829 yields 1.04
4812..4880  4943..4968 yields 0.97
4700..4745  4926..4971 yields 1.03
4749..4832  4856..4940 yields 1.02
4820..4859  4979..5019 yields 0.95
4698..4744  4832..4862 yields 1.09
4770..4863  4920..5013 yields 0.99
